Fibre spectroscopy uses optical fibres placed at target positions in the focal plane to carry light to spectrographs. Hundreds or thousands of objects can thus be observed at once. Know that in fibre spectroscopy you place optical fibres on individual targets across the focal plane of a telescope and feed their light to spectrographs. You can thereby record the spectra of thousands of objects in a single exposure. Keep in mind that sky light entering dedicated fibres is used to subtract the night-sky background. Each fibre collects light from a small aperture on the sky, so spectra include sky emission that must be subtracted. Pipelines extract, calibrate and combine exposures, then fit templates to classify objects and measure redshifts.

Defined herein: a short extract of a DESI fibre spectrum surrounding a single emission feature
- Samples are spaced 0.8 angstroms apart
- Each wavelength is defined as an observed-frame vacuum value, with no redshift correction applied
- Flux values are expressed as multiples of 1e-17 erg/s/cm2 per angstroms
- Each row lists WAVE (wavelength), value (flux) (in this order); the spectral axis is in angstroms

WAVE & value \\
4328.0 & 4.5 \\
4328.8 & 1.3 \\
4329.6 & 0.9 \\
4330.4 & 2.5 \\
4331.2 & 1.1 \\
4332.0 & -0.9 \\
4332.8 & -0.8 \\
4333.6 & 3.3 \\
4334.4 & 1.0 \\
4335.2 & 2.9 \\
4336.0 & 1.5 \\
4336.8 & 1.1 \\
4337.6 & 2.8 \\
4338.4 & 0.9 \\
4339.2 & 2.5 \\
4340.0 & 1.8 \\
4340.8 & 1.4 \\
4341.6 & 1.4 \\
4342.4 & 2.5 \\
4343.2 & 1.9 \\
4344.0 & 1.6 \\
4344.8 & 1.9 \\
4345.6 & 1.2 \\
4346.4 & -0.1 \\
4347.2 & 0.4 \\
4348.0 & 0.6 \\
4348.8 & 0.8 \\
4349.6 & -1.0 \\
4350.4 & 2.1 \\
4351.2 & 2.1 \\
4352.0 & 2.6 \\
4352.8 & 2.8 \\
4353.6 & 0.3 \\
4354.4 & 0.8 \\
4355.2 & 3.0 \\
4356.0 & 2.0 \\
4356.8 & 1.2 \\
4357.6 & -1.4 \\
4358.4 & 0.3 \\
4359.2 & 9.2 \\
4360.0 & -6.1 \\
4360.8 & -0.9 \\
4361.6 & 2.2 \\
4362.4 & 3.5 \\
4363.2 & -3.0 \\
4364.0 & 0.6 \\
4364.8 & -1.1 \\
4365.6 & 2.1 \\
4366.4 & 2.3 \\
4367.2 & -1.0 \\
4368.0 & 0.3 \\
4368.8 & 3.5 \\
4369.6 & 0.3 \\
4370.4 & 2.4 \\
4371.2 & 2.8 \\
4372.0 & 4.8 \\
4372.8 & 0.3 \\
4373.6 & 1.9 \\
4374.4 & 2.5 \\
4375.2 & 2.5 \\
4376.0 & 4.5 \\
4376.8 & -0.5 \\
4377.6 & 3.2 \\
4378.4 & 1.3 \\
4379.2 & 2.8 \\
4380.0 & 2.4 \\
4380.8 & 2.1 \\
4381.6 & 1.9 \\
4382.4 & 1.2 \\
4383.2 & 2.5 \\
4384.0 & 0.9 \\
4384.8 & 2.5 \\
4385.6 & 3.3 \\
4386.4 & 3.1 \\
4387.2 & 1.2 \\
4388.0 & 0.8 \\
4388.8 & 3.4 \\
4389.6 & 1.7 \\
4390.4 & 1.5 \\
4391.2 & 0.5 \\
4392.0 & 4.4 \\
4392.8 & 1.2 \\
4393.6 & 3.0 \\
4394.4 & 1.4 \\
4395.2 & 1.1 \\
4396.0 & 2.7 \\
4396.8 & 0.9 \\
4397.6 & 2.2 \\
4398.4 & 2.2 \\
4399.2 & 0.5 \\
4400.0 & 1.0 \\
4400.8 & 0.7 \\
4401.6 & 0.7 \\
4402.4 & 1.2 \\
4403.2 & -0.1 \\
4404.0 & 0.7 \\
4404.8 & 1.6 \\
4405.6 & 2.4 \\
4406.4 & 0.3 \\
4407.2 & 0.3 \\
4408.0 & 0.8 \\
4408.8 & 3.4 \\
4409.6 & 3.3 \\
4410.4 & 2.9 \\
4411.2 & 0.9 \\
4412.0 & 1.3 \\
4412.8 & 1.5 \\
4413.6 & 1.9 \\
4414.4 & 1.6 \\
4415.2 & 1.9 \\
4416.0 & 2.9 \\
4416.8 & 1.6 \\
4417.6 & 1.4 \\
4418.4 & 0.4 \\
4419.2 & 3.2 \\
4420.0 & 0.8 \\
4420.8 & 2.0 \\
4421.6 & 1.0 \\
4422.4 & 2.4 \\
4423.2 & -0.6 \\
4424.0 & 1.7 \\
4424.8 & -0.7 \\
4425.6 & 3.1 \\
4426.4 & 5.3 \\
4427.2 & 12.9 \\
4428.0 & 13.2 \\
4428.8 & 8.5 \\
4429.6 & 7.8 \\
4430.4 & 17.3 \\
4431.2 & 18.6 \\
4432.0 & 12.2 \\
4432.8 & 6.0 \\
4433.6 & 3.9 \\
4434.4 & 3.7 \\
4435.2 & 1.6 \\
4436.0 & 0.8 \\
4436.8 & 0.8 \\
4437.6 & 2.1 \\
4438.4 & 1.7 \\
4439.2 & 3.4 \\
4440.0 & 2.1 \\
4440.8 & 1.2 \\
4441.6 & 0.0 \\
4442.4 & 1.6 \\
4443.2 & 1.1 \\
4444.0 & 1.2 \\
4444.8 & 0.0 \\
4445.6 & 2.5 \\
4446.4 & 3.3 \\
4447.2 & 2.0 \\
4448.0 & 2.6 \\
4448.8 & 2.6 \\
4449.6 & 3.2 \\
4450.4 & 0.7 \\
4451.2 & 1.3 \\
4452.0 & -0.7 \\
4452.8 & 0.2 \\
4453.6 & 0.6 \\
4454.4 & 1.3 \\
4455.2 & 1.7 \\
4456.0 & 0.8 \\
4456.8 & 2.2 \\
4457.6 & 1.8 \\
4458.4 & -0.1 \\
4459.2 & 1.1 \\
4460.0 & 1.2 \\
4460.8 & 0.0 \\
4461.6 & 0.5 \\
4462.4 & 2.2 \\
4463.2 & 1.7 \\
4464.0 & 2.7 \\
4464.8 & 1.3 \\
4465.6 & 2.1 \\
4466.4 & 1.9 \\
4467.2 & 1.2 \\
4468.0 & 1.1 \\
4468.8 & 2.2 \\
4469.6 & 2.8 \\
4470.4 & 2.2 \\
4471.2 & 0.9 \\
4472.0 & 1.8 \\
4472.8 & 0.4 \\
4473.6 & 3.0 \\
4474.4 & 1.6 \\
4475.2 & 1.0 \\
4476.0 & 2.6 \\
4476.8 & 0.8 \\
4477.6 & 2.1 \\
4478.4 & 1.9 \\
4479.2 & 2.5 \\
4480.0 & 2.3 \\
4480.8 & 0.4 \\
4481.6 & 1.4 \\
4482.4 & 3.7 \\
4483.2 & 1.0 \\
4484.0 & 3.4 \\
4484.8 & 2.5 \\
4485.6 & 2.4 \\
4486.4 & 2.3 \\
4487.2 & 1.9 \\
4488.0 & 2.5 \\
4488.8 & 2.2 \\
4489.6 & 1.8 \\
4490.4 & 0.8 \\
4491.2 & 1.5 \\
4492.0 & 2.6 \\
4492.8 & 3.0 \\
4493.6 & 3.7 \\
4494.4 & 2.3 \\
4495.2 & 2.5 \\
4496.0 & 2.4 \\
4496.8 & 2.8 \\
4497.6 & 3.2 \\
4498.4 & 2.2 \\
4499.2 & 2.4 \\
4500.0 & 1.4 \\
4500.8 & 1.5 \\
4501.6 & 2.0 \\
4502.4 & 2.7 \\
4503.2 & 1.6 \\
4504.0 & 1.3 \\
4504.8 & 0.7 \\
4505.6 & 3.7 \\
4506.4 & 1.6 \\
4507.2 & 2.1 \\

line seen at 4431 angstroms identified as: [O II]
